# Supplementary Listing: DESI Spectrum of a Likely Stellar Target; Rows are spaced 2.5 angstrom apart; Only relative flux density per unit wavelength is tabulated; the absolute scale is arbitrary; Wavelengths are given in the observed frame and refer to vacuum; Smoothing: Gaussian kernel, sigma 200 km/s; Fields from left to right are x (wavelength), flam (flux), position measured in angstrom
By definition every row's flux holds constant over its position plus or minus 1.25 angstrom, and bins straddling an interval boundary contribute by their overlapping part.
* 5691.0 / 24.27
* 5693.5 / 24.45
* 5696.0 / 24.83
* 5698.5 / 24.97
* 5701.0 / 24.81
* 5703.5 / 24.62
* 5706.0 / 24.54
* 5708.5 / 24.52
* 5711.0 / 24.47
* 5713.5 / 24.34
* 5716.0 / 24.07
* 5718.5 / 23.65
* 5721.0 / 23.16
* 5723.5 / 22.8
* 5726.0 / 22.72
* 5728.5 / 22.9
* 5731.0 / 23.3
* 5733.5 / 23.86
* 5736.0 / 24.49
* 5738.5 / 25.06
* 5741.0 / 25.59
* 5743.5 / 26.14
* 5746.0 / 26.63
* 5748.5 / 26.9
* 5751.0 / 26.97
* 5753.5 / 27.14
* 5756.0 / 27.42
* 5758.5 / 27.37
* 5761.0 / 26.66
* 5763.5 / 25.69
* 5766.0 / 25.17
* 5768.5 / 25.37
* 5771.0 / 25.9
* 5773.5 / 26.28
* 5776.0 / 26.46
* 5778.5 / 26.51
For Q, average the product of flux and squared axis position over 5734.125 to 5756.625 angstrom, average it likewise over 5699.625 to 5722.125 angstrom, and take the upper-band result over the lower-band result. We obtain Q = 1.09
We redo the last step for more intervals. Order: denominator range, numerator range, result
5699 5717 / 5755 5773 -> 1.09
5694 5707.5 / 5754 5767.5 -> 1.09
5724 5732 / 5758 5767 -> 1.15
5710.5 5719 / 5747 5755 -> 1.13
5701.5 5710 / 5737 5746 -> 1.06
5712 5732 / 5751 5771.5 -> 1.14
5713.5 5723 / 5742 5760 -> 1.15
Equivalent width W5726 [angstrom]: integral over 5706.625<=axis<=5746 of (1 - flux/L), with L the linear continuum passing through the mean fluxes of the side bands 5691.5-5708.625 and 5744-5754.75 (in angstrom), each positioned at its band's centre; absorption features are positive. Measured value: 2.6 angstrom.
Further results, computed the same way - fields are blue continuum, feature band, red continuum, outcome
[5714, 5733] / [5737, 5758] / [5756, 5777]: -1.3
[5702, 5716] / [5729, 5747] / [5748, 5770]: 0.5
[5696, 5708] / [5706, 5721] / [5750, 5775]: 0.5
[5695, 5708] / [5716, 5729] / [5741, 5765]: 1.2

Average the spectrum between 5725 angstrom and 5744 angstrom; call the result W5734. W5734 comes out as 24.2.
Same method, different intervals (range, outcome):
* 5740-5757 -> 26.7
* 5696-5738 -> 24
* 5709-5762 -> 25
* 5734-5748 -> 25.6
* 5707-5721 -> 24.1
